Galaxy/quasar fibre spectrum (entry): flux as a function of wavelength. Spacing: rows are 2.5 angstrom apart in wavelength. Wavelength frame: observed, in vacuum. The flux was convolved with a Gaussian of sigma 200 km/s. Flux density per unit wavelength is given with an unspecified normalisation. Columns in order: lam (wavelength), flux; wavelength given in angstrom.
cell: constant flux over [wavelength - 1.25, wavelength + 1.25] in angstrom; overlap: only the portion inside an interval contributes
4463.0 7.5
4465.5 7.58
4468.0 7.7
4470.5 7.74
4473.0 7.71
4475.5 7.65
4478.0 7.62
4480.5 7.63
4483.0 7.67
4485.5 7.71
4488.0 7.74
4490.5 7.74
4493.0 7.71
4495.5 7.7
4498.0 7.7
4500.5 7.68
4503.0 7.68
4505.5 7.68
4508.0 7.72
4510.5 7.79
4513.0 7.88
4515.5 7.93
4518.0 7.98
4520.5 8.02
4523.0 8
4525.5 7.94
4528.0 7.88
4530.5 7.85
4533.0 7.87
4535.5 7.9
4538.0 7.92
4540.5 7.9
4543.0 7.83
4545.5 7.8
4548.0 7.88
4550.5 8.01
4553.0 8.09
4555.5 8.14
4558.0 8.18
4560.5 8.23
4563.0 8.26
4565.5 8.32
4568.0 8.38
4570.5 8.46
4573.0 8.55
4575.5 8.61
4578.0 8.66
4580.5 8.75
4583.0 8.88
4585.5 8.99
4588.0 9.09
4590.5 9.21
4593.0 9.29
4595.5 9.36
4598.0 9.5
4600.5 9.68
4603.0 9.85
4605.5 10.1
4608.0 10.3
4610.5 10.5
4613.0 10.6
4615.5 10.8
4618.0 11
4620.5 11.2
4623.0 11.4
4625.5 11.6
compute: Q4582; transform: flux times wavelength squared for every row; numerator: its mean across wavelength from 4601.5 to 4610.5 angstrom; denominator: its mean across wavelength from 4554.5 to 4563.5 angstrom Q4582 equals 1.26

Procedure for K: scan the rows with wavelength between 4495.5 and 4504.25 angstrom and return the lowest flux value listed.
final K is 7.68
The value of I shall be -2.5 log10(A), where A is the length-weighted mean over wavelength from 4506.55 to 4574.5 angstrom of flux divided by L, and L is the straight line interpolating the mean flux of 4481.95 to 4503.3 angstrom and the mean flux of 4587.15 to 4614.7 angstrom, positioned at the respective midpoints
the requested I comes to 0.08 mag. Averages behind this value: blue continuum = 7.7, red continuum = 9.8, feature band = 8.03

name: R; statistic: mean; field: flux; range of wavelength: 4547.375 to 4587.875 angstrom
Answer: 8.43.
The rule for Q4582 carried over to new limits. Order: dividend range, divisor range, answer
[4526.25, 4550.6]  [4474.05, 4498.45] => 1.05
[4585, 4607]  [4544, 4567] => 1.19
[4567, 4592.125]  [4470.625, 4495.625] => 1.19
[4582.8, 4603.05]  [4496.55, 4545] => 1.22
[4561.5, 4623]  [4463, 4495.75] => 1.30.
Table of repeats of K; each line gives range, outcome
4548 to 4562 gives 7.88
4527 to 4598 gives 7.8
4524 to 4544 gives 7.83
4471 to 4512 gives 7.62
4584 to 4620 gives 8.99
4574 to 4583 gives 8.61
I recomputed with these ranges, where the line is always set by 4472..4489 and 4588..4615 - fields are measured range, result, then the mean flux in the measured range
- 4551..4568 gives 0.11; 8.21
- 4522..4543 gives 0.09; 7.9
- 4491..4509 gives 0.04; 7.7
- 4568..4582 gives 0.09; 8.59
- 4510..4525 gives 0.05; 7.94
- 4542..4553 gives 0.13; 7.91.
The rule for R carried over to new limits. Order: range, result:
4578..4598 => 9.08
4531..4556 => 7.93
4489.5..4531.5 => 7.82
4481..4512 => 7.71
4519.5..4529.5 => 7.96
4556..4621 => 9.3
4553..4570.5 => 8.26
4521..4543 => 7.91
